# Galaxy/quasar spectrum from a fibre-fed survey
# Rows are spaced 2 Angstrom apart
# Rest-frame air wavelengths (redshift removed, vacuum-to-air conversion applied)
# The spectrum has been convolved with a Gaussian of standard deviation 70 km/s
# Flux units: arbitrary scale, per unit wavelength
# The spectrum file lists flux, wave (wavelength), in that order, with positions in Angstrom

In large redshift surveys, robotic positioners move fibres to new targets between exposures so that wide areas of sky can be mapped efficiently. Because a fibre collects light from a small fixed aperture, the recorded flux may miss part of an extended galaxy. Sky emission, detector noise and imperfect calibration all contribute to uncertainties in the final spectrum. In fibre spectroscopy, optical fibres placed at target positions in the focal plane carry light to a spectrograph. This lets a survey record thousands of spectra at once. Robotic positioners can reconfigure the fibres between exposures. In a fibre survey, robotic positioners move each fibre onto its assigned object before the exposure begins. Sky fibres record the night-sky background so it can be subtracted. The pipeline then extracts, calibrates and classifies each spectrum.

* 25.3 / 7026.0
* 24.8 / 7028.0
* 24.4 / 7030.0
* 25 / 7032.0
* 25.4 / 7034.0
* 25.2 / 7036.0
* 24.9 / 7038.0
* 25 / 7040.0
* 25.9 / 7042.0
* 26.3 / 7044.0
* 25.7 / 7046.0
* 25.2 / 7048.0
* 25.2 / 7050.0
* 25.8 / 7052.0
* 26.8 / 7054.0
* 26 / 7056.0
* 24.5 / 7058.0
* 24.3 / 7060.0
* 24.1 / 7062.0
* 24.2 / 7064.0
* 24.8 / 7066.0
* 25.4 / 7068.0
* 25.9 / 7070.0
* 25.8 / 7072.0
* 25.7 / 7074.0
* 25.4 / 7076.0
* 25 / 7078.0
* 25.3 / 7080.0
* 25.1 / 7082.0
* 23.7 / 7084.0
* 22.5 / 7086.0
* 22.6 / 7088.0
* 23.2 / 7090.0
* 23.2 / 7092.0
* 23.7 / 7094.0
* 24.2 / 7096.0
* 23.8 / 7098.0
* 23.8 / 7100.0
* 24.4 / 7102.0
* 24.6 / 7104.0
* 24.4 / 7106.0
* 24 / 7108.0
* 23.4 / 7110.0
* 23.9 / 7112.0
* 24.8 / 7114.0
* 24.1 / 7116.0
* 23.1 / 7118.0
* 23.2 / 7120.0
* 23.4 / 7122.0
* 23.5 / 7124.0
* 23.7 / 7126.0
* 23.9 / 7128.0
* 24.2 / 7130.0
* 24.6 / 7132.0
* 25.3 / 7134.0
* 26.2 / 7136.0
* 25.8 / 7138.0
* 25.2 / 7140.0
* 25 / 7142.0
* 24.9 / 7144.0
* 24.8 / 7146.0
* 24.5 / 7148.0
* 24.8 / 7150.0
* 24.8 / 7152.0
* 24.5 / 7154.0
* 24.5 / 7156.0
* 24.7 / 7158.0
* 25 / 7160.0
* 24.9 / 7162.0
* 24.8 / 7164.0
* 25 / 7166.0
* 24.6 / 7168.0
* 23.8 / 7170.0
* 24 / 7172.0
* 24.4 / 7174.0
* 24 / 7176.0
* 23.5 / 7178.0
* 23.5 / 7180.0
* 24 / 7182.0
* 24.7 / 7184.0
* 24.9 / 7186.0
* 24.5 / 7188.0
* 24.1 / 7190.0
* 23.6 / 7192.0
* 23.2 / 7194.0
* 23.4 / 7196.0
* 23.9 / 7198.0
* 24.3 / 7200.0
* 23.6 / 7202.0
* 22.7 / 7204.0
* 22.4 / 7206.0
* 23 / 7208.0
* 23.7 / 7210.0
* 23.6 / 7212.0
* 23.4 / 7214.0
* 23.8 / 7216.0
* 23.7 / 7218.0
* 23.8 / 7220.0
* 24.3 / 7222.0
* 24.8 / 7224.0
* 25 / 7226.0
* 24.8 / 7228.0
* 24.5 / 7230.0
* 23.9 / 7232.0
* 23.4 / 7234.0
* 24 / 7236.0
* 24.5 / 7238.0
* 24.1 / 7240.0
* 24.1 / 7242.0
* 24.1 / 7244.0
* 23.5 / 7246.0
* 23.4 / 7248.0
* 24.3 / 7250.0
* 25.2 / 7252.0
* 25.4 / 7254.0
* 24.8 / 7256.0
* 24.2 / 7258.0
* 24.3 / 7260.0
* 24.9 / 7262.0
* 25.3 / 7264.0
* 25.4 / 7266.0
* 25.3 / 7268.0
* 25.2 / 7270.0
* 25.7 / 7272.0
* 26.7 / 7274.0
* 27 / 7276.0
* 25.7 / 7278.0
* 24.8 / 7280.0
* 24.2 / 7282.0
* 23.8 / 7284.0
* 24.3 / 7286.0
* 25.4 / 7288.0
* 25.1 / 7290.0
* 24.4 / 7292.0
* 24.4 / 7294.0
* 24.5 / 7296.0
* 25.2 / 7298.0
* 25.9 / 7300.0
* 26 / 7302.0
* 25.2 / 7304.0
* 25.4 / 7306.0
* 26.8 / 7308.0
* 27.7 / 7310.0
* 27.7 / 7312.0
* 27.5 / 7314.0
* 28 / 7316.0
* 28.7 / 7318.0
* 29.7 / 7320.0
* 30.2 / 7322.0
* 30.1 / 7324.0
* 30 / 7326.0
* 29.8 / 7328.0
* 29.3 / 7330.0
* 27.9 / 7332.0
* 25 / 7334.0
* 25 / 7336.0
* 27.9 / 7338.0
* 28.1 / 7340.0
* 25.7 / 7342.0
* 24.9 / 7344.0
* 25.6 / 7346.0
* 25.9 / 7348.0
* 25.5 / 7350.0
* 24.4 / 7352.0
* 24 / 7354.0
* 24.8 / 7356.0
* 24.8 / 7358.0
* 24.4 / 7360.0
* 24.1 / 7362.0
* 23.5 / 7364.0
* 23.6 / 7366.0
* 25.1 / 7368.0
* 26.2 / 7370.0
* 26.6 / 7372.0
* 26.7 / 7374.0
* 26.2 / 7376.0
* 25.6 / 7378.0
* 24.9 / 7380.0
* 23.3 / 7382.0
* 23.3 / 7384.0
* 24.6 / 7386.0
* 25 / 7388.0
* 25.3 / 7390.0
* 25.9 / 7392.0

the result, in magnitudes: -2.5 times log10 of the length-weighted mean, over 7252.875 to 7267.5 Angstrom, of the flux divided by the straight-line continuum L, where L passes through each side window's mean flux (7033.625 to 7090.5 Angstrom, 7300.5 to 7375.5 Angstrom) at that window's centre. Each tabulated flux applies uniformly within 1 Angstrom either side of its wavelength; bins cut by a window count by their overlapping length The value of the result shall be 0.05 mag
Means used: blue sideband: 25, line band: 24.9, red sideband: 26.5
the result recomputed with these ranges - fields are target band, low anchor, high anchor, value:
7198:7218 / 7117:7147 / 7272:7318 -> 0.073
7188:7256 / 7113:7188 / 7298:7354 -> 0.069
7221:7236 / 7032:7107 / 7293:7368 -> 0.061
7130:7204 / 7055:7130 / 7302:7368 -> 0.022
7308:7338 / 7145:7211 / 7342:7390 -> -0.144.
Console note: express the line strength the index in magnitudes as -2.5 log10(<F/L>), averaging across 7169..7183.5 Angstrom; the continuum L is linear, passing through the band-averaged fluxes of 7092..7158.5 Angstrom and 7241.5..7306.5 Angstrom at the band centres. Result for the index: 0.028 mag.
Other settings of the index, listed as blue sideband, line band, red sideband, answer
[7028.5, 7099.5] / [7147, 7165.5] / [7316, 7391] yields 0.02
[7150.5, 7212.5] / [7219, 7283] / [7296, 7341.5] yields 0.05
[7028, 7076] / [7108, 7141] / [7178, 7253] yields 0.02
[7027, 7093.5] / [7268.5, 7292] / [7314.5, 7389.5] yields 0.03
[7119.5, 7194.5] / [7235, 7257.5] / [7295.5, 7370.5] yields 0.05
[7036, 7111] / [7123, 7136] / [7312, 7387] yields 0.03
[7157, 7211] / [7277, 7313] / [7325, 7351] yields 0.03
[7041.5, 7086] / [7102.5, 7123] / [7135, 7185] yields 0.05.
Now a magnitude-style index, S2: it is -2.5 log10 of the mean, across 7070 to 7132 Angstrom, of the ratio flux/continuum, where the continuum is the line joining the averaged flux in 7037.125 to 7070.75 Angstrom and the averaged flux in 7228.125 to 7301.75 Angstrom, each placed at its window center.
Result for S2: 0.048 mag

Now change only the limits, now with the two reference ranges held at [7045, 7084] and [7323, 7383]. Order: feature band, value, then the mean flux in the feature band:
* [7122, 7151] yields 0.03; 24.7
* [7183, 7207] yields 0.08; 23.8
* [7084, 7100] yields 0.09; 23.4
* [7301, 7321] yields -0.06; 27.3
